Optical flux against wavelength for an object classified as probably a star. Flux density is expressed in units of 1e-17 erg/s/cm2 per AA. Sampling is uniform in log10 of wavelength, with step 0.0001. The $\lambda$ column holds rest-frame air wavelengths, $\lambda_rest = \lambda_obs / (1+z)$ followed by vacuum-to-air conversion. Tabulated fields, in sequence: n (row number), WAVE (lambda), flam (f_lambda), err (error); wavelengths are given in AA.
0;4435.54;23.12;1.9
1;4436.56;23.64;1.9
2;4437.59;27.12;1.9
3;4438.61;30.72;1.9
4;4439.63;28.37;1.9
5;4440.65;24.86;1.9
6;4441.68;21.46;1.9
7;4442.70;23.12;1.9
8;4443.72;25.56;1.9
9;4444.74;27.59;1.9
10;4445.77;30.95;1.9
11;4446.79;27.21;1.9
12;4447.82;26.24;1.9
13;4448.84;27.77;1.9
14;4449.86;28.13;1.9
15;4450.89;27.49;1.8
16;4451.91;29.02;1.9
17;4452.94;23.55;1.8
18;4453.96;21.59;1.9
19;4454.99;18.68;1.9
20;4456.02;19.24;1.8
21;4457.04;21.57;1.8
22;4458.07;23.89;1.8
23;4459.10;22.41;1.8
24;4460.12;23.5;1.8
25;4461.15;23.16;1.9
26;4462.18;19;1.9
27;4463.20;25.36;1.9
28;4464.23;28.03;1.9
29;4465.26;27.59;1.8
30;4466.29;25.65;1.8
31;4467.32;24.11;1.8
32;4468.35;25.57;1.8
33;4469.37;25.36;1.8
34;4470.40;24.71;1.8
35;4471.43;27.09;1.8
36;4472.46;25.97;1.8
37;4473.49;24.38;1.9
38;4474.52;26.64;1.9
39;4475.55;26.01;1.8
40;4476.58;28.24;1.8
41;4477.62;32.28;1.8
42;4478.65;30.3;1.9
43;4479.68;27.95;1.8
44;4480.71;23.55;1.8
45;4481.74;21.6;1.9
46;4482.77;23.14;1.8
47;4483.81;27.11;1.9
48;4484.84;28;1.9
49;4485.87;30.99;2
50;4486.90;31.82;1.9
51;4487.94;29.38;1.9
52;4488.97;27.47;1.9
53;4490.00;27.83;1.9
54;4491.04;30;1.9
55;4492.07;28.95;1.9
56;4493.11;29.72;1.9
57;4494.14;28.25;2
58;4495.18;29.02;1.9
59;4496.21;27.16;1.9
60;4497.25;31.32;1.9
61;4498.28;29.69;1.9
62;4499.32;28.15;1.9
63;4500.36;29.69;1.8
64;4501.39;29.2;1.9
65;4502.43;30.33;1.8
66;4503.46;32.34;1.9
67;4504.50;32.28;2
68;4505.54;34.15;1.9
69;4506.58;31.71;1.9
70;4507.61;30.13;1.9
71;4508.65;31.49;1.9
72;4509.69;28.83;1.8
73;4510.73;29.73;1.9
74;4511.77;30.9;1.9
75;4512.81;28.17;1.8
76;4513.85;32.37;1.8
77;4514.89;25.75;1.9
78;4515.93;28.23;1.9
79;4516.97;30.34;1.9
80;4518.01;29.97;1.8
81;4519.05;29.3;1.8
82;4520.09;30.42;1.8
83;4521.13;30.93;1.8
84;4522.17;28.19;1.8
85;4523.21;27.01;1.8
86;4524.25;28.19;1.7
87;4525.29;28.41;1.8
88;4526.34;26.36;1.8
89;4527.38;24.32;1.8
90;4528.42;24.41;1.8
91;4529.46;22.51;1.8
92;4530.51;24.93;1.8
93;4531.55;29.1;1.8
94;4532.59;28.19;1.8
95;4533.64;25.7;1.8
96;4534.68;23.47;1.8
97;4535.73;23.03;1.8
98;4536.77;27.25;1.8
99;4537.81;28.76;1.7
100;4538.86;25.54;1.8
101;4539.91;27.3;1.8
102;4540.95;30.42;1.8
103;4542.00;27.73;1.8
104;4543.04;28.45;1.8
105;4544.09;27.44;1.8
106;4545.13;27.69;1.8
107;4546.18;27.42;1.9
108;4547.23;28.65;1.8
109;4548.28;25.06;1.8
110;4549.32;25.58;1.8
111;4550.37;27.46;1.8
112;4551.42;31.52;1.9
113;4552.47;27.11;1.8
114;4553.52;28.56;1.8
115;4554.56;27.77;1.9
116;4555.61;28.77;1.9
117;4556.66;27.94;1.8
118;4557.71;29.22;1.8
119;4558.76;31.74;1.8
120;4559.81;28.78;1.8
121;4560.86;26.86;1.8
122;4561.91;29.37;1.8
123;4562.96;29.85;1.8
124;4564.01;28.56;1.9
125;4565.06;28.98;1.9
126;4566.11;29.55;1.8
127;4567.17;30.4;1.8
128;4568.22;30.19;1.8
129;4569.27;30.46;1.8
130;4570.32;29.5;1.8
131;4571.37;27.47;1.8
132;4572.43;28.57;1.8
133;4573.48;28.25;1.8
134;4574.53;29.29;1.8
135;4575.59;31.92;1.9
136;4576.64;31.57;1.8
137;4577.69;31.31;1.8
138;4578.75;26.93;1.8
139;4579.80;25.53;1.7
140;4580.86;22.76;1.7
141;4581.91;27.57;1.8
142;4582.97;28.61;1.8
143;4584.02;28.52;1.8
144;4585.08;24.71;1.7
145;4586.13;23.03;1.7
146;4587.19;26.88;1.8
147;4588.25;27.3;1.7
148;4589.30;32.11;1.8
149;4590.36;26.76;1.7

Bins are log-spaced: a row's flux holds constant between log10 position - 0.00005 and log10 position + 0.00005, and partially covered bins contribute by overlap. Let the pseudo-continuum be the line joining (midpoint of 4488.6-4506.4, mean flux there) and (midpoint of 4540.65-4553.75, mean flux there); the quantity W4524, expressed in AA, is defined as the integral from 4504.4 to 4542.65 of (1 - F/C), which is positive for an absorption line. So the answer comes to 0.8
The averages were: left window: 29.8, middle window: 28.2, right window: 27.9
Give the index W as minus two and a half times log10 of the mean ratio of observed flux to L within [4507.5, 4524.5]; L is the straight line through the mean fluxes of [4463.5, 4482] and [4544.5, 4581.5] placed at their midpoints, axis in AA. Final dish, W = -0.07 mag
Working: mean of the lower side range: 26.4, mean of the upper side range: 28.6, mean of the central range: 29.4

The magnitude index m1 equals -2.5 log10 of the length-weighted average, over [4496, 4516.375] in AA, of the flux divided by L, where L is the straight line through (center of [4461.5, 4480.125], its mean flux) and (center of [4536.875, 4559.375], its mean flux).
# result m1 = -0.11 mag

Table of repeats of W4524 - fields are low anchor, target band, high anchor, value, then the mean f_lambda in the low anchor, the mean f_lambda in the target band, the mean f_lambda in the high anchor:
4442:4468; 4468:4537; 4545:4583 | -4.5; 24.8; 28.1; 28.6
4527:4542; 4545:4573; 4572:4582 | -1.2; 26.1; 28.6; 28.4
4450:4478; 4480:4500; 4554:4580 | -1.6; 24.8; 28.1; 29.2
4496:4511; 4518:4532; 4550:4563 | 1.2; 30.5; 27.3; 28.8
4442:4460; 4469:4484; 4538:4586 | -0.4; 24.9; 26.3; 28.3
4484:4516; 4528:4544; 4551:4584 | 1.5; 29.8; 26.5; 28.9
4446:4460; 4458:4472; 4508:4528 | 0.3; 24.5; 24.7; 28.9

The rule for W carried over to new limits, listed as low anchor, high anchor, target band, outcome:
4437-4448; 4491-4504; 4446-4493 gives 0.082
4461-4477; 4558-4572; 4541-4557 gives 0.031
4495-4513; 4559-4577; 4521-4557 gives 0.102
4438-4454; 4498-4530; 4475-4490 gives 0.011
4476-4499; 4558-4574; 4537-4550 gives 0.057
